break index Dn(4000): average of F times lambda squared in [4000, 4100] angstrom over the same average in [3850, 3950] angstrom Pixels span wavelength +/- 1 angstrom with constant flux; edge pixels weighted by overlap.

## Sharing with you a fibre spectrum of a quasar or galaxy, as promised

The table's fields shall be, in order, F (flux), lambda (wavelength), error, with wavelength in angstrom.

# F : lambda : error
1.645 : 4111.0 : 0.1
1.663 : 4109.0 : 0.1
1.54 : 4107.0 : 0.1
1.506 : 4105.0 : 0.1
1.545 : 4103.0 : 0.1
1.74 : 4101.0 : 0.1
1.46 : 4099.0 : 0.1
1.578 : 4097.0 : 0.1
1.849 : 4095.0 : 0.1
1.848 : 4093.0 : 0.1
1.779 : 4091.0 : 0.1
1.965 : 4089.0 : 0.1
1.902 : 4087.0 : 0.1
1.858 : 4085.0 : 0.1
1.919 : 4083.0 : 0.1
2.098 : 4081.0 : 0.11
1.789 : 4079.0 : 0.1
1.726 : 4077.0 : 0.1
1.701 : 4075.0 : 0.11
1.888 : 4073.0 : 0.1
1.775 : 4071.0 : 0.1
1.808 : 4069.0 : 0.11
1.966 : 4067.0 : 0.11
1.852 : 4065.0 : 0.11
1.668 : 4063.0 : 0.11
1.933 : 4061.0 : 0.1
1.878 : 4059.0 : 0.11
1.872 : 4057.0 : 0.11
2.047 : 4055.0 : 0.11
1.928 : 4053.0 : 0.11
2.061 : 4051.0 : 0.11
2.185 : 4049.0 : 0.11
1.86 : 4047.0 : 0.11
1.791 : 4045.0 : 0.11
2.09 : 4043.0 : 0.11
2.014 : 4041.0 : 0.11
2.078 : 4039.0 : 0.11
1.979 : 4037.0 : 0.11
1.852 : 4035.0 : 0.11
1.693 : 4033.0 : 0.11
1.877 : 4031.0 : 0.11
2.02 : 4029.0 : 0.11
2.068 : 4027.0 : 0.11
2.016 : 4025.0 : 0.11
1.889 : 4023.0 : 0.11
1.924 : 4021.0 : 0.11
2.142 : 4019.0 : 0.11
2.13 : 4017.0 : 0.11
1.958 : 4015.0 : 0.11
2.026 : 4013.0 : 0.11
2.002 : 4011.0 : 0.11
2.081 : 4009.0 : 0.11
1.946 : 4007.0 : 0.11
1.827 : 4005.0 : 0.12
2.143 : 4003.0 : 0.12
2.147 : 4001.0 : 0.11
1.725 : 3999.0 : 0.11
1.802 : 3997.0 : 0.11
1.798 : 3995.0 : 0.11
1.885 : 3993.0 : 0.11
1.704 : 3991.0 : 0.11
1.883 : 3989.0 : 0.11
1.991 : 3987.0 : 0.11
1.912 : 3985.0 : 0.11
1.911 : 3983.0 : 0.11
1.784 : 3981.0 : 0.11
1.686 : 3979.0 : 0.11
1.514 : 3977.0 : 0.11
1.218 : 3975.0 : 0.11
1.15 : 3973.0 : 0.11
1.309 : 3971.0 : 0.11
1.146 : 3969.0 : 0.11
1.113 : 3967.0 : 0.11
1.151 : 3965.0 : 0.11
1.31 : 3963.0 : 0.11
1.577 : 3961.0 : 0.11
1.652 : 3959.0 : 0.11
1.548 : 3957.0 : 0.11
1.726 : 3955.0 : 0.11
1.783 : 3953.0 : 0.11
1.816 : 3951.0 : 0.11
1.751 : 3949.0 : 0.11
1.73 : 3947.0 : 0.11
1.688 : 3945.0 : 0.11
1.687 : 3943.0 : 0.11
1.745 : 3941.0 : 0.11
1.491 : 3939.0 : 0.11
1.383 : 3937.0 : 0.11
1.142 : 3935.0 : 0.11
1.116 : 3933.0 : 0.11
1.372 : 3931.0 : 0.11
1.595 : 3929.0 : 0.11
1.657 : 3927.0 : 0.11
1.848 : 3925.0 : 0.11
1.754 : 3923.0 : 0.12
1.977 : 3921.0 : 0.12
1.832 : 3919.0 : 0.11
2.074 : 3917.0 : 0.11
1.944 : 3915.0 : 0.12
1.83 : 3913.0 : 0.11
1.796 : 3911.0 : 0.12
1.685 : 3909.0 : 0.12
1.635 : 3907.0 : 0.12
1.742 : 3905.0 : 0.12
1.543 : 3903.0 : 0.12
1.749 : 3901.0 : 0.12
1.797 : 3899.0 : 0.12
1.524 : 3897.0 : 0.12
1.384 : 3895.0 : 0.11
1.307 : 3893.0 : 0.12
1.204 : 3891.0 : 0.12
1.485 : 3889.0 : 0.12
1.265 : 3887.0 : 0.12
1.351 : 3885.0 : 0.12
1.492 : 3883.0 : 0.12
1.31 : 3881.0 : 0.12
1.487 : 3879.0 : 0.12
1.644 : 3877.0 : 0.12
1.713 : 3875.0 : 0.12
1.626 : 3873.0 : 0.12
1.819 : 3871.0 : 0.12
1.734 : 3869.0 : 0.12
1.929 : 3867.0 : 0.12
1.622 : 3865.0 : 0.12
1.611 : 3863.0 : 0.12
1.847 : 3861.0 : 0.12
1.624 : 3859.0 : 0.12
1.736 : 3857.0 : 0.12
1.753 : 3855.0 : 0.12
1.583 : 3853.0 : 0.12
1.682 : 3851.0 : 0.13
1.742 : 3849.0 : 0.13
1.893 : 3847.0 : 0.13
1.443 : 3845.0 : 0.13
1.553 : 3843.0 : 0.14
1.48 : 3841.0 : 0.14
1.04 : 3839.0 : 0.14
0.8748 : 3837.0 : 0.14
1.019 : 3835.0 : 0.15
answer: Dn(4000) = 1.3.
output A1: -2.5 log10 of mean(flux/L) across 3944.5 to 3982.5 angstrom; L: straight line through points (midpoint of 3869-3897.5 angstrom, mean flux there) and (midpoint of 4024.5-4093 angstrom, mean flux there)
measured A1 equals 0.11 mag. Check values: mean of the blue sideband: 1.48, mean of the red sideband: 1.91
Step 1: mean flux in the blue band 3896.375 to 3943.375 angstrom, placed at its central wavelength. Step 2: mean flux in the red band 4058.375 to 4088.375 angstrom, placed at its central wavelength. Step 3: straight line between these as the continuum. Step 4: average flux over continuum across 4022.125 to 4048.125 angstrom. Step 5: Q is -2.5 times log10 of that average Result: -0.08 mag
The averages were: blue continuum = 1.66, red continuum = 1.85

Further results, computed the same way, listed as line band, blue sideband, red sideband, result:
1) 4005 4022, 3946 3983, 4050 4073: -0.18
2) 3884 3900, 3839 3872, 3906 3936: 0.19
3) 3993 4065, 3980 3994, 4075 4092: -0.05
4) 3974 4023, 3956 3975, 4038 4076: -0.22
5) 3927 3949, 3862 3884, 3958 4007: 0.09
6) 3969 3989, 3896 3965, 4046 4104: 0.08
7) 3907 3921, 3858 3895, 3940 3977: -0.21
